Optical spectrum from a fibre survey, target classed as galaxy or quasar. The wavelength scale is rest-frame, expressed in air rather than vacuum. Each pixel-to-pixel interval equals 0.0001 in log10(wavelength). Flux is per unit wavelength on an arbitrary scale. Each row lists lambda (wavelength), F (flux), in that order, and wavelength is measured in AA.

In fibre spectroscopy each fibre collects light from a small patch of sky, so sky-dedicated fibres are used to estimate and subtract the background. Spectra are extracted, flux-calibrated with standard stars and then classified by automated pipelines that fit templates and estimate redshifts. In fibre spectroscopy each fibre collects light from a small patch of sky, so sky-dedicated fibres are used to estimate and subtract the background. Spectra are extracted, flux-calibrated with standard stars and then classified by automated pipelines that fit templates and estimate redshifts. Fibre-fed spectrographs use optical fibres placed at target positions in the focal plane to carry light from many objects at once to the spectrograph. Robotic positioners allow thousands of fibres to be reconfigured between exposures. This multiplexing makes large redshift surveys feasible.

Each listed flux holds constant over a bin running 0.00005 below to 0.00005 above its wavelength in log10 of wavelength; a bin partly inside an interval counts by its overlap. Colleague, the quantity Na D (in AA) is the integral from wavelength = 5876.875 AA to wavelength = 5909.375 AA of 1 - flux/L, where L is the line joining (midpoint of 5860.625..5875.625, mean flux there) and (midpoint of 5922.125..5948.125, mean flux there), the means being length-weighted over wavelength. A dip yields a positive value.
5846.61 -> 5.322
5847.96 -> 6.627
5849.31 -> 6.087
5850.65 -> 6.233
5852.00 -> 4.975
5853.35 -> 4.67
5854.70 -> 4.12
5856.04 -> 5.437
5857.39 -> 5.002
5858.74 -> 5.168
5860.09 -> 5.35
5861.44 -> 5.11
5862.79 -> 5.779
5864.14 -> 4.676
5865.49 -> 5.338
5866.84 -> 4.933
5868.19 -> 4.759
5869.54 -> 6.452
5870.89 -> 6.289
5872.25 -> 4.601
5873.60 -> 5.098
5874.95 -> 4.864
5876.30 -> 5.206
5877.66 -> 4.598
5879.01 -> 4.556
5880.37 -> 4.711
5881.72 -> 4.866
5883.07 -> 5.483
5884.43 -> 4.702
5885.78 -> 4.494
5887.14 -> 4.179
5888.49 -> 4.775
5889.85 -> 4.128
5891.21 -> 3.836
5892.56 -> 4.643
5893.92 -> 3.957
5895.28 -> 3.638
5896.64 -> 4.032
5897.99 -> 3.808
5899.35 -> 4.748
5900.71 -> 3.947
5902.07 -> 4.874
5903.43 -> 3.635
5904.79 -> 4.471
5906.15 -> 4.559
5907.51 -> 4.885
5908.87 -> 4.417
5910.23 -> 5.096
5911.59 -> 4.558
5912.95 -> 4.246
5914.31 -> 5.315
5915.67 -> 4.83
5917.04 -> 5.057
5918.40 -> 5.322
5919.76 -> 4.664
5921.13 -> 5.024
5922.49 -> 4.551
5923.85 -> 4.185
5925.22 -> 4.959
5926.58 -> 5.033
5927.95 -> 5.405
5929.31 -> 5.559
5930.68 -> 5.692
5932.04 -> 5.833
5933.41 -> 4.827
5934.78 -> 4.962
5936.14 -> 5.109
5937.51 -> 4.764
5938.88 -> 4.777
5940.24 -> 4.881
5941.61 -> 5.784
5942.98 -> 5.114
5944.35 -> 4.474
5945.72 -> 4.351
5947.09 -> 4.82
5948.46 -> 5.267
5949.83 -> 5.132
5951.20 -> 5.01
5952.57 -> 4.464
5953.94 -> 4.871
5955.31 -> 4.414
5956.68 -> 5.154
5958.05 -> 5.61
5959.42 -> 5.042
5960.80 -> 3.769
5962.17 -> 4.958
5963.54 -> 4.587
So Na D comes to 4.75 AA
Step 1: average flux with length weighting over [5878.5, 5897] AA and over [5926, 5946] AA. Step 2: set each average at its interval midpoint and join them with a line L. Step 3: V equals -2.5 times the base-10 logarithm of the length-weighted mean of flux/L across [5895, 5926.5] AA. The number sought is 0.043 mag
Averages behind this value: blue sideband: 4.43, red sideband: 5.12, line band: 4.58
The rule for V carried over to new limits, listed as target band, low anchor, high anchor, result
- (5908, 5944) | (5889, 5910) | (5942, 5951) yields -0.085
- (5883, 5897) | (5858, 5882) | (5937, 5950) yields 0.179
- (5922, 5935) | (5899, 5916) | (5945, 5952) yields -0.081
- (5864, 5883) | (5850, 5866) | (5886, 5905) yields -0.075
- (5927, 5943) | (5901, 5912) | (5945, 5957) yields -0.111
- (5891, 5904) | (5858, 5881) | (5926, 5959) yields 0.232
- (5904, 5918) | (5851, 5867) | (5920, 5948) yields 0.061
